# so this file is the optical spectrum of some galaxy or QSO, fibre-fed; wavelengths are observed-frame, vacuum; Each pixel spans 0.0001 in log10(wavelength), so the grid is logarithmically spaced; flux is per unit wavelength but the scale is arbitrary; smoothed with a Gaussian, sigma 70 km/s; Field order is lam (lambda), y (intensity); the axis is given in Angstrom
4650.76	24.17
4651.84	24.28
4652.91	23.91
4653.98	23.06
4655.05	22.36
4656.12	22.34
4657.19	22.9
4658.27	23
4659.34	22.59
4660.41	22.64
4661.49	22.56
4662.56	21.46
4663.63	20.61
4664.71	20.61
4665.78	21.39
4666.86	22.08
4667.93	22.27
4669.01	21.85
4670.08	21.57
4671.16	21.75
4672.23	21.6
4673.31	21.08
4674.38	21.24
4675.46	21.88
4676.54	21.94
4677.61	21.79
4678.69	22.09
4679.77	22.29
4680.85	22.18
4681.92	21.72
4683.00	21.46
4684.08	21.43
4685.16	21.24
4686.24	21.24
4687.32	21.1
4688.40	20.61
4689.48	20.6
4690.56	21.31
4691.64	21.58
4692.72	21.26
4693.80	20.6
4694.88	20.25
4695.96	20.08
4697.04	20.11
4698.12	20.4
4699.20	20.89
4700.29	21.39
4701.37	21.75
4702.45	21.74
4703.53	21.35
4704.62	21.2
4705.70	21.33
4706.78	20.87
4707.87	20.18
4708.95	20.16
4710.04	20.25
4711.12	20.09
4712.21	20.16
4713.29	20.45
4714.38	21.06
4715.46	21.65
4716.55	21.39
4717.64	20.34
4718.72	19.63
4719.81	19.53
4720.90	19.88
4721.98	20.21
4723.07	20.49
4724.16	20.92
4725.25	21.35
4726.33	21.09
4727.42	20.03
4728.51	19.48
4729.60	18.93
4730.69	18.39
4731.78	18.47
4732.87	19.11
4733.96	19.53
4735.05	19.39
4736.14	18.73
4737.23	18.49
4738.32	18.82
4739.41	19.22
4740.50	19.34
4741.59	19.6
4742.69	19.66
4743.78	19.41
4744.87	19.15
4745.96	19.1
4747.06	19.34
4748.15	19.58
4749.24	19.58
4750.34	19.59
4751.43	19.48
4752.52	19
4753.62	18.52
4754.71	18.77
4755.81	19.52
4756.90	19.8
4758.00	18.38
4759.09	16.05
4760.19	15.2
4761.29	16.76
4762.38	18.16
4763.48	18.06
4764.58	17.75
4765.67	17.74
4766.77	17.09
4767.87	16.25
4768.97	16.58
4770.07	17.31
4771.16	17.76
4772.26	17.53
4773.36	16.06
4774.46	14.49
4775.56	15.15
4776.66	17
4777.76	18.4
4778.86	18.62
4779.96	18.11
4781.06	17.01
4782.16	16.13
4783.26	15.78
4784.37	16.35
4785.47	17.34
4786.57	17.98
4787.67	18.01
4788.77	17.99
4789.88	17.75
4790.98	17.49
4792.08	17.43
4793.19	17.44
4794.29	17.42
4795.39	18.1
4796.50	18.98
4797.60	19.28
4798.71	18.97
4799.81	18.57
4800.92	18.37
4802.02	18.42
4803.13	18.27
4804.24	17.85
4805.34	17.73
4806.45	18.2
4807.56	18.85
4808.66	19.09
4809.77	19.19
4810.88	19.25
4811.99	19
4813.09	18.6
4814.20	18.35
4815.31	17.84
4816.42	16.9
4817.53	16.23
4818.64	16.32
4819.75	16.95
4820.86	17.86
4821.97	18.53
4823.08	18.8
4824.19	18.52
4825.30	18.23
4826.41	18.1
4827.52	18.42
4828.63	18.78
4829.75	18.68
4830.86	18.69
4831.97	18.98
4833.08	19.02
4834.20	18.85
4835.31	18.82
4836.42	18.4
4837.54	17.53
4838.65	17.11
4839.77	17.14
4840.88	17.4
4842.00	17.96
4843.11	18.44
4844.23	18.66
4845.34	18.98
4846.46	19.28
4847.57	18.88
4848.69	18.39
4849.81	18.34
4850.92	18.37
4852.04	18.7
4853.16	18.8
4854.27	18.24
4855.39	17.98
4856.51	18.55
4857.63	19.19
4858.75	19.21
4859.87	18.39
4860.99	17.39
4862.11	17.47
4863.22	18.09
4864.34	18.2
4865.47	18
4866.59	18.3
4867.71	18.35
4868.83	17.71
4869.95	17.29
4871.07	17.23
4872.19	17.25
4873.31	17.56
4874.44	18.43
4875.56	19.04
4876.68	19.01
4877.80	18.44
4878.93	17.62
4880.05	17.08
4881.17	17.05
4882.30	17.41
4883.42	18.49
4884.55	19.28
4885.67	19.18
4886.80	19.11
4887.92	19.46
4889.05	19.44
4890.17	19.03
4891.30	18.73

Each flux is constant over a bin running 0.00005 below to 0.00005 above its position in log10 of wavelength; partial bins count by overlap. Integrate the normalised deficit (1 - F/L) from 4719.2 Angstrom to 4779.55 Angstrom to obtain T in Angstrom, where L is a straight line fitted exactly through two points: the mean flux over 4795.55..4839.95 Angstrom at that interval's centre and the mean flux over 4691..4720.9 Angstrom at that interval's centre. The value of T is 3.71 Angstrom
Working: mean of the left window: 20.7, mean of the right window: 18.3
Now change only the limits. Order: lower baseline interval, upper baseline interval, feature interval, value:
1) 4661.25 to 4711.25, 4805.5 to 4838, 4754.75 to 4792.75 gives 4.04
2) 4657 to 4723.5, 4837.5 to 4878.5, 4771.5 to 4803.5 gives 3.16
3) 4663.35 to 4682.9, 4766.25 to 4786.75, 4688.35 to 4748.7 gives -1.90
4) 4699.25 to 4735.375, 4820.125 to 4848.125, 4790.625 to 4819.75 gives 1.15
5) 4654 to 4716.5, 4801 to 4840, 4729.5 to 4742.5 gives 0.75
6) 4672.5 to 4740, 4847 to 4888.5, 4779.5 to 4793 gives 1.50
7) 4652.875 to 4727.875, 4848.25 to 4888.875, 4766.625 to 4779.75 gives 1.97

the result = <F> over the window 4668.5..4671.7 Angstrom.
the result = 21.8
